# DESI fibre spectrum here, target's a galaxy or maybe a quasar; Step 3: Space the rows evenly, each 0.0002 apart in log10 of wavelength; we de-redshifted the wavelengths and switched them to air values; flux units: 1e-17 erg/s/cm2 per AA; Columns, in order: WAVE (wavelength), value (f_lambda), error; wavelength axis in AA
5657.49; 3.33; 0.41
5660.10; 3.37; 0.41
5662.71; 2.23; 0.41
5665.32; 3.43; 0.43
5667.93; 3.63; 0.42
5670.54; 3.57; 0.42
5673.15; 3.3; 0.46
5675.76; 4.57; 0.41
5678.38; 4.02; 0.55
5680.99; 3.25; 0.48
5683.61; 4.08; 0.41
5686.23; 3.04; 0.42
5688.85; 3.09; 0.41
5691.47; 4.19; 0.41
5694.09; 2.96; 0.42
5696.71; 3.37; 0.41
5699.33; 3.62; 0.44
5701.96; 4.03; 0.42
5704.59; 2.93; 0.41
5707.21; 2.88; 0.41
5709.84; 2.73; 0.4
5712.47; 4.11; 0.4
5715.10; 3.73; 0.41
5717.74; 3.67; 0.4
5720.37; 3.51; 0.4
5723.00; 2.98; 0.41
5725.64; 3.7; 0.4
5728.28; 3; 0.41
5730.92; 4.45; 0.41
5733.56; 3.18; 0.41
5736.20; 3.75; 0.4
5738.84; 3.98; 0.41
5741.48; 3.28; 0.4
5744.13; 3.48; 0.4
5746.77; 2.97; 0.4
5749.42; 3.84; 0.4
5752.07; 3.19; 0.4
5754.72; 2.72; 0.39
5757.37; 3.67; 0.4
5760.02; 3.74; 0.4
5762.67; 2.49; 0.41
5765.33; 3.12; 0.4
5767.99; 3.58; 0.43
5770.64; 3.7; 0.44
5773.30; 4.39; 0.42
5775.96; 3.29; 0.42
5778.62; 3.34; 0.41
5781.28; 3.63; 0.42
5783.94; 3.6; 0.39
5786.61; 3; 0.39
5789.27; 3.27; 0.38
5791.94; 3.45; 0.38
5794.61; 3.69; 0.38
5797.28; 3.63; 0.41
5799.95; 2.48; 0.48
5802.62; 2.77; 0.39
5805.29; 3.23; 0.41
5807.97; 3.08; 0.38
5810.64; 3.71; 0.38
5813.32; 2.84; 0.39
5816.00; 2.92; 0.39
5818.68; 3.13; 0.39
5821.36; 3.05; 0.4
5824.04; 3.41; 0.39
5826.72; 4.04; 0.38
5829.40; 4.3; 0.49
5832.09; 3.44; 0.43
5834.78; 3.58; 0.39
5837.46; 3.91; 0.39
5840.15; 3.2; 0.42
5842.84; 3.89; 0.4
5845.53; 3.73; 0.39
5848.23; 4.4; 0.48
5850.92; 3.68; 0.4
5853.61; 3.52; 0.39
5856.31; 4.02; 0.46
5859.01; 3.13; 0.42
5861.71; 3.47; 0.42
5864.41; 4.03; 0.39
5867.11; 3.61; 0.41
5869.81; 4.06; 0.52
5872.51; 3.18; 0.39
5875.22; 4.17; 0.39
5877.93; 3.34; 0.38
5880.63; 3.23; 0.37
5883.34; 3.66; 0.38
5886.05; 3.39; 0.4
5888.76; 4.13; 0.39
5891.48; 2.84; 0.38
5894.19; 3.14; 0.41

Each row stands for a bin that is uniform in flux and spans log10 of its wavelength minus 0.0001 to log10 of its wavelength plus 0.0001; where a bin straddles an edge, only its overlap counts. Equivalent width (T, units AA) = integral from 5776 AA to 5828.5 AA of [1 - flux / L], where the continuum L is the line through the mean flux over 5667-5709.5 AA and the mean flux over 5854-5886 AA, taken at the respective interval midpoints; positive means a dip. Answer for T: 4.3 AA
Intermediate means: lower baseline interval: 3.51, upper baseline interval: 3.61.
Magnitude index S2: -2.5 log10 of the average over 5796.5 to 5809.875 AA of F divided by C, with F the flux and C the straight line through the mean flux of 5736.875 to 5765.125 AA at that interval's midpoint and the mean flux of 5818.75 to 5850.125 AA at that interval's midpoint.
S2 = 0.17 mag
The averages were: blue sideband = 3.34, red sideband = 3.7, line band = 3.04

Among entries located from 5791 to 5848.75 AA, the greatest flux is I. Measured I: 4.4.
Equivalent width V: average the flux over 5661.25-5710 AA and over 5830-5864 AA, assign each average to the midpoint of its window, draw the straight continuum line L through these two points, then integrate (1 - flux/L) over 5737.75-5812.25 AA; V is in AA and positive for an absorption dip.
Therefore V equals 4.3 AA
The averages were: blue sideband 3.43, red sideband 3.69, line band 3.36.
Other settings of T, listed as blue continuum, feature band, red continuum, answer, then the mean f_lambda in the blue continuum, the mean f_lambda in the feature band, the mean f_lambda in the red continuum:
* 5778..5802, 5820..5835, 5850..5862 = -0.8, 3.33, 3.64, 3.57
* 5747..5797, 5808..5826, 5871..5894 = 1.3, 3.42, 3.2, 3.48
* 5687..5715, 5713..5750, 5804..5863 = -1.2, 3.4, 3.54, 3.53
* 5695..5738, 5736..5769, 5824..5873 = 1.8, 3.48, 3.35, 3.73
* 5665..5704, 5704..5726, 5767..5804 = 1.1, 3.6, 3.36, 3.41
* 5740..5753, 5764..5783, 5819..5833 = -0.7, 3.36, 3.58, 3.62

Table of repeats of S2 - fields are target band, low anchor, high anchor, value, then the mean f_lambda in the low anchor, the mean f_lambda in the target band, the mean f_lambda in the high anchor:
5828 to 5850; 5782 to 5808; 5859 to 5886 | -0.11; 3.24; 3.8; 3.6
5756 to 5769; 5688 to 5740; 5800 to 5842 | 0.04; 3.5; 3.31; 3.35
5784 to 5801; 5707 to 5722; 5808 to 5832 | 0.04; 3.47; 3.29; 3.41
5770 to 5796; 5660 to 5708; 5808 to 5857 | 0.00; 3.46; 3.53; 3.58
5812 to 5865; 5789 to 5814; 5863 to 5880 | -0.03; 3.22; 3.58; 3.71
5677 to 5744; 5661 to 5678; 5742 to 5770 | -0.03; 3.48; 3.5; 3.29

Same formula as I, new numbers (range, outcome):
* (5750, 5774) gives 4.39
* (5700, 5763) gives 4.45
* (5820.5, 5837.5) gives 4.3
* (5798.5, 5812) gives 3.71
